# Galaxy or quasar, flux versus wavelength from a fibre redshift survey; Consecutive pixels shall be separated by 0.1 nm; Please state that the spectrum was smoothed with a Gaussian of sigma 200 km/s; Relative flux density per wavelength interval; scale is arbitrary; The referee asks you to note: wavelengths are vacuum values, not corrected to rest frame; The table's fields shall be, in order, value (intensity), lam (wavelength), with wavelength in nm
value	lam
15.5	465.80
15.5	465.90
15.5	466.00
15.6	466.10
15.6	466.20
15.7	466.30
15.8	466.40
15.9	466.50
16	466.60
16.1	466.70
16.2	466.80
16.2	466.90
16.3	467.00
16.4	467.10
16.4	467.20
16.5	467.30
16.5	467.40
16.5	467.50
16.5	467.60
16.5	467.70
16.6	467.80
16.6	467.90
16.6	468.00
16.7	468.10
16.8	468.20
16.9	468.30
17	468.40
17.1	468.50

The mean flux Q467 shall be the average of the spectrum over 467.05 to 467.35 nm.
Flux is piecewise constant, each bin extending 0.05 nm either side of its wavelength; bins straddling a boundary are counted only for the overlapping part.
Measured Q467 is 16.4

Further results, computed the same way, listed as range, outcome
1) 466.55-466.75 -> 16.1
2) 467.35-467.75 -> 16.5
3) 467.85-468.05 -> 16.6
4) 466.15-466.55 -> 15.8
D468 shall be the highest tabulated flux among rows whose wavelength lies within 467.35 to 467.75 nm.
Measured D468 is 16.5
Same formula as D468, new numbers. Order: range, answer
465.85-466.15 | 15.6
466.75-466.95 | 16.2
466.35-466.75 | 16.1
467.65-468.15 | 16.7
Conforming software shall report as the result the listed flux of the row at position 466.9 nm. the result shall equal 16.2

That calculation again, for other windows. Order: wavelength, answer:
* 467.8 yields 16.6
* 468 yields 16.6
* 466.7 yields 16.1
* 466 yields 15.5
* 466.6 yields 16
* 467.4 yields 16.5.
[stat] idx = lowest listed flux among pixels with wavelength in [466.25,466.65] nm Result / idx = 15.7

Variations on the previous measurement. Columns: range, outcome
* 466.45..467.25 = 15.9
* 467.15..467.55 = 16.4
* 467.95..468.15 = 16.6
